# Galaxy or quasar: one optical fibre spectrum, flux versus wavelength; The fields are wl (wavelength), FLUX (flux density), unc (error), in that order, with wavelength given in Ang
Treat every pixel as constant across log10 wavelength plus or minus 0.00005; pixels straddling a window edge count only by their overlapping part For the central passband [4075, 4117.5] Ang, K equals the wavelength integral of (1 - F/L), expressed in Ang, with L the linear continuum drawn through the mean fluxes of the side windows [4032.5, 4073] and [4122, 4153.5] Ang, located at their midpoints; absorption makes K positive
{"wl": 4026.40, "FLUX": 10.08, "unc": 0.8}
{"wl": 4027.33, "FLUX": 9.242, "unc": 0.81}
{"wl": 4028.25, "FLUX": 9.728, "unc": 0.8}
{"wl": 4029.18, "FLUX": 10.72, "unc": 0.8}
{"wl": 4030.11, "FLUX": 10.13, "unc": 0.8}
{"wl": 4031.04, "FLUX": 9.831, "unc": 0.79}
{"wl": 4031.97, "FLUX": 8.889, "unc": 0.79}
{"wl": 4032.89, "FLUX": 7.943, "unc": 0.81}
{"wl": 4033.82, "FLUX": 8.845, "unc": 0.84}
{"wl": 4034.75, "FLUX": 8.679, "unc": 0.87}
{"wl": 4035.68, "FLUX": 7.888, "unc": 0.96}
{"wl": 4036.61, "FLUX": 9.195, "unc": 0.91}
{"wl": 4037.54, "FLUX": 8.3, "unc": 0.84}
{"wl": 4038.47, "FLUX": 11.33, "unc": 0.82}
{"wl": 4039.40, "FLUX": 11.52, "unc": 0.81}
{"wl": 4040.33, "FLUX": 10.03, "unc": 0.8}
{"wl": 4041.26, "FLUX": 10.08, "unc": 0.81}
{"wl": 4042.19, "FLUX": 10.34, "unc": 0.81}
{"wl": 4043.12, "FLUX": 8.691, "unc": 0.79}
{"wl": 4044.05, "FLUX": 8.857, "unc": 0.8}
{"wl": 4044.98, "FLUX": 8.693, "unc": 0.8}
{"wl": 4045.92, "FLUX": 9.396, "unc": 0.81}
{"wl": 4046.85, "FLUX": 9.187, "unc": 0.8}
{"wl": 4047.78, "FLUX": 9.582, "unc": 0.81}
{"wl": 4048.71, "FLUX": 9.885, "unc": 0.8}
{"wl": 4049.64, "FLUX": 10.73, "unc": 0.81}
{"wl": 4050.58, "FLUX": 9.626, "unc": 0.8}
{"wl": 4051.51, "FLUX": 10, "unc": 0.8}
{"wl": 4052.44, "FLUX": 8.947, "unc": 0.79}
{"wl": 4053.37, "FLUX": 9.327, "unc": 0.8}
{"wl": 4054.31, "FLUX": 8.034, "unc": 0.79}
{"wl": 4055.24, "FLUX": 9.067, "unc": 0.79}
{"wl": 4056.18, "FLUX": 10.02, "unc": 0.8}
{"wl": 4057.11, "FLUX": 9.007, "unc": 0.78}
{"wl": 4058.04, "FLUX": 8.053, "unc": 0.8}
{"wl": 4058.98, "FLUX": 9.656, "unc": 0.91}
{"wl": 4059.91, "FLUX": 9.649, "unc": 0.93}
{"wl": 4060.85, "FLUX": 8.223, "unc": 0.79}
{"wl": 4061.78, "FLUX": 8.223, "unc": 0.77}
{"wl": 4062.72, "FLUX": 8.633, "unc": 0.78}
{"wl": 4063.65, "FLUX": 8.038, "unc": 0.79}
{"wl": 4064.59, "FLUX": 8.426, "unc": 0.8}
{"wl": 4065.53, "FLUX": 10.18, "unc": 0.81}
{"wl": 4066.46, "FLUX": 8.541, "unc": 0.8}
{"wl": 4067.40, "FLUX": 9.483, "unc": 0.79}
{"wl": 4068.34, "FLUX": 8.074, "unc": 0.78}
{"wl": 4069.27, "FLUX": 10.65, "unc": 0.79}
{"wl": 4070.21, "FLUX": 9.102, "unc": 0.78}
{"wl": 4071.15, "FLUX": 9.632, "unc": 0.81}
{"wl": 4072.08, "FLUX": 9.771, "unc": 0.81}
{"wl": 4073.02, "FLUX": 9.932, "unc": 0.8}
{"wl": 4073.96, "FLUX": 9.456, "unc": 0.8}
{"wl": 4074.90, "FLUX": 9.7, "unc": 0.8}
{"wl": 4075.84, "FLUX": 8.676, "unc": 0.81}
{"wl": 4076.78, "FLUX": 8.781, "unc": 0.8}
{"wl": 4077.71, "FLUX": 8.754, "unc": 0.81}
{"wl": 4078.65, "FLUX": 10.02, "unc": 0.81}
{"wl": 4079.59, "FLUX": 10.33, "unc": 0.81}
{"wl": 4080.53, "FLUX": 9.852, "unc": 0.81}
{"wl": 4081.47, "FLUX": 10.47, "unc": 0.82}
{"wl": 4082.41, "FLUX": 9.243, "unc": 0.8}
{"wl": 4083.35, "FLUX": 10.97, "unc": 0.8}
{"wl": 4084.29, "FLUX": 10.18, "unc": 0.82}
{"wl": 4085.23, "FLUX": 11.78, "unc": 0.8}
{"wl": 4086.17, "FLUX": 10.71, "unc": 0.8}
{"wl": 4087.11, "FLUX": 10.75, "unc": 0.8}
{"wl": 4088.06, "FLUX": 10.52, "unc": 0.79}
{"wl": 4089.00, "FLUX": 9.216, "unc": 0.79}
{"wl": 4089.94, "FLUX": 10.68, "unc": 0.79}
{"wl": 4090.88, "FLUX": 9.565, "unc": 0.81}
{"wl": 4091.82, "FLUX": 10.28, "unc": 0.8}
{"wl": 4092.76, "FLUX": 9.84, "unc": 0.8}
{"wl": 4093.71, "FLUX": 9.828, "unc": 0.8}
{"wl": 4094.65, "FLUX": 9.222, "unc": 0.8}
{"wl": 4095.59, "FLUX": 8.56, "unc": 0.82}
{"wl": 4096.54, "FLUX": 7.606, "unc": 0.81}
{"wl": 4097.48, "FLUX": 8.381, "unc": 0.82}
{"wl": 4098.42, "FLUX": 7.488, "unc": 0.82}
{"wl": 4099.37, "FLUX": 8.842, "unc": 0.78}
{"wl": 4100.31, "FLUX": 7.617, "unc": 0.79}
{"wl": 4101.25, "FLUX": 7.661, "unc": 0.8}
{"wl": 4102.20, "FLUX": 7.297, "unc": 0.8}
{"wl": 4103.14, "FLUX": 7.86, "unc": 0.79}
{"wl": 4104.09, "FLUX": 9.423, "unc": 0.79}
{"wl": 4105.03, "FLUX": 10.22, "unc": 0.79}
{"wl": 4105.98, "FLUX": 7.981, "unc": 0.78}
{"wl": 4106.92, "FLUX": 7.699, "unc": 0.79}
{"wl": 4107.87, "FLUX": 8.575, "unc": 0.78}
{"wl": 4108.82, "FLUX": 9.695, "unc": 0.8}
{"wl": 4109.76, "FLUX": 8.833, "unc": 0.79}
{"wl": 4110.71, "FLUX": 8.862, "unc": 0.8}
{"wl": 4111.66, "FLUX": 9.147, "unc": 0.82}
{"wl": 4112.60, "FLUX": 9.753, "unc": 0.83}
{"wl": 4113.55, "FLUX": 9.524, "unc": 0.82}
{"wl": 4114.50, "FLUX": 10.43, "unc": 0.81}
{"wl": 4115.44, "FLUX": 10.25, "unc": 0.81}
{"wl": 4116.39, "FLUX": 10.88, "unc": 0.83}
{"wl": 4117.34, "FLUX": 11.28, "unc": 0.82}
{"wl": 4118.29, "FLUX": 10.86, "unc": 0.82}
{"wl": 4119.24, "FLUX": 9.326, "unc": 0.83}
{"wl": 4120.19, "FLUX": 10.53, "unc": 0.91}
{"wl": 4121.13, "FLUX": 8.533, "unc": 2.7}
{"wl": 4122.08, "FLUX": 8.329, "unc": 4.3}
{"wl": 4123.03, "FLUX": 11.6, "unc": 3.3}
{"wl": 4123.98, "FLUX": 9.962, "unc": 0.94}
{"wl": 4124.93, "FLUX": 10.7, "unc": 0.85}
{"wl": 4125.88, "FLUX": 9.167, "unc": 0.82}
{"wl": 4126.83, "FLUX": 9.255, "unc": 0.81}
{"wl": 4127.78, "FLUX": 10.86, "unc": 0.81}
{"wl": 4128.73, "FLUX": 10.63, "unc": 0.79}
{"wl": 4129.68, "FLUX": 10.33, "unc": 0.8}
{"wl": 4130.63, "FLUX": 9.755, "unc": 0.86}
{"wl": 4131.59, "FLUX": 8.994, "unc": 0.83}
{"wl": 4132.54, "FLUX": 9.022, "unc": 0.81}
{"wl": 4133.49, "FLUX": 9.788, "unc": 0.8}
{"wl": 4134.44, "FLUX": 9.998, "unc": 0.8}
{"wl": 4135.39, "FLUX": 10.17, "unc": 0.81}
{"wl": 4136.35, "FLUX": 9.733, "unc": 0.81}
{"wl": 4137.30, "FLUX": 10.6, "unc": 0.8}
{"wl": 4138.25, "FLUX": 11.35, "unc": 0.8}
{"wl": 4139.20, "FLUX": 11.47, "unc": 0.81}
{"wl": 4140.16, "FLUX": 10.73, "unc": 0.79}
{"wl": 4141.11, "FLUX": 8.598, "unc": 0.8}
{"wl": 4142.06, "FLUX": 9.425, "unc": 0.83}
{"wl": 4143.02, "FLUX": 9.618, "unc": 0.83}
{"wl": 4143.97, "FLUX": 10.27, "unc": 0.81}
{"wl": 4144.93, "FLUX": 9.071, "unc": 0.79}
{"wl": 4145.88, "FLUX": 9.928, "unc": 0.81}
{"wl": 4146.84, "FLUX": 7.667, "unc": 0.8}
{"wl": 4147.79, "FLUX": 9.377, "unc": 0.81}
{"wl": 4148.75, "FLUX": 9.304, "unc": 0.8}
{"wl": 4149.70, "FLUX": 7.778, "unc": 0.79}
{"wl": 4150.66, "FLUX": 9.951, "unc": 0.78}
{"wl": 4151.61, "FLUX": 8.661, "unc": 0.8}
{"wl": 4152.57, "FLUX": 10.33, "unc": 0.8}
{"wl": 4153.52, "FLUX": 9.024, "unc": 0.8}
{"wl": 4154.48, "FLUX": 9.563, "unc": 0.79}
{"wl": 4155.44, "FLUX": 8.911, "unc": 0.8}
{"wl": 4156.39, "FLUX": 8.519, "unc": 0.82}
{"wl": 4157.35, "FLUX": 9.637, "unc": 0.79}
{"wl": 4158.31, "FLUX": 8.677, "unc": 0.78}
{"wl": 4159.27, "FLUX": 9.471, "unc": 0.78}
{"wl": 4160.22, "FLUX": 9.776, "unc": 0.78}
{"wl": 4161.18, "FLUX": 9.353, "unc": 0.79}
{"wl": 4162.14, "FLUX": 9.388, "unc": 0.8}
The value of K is 0.5 Ang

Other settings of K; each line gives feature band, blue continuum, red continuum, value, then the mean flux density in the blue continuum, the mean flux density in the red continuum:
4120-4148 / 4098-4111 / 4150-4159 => -3.0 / 8.43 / 9.22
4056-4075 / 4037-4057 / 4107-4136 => 1.0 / 9.59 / 9.8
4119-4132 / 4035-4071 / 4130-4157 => -0.5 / 9.28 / 9.56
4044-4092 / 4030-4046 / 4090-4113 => -2.3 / 9.35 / 8.79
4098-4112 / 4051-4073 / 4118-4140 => 1.8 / 9.1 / 10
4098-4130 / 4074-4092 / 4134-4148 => 1.7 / 10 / 9.88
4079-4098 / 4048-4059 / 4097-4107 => -2.9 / 9.36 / 8.25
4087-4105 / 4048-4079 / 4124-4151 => 0.9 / 9.22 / 9.77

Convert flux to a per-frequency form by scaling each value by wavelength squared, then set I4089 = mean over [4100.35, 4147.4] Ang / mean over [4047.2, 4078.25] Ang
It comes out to 1.07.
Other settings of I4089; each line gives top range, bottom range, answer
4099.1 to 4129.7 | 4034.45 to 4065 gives 1.05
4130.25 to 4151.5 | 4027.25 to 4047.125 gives 1.07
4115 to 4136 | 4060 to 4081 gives 1.12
